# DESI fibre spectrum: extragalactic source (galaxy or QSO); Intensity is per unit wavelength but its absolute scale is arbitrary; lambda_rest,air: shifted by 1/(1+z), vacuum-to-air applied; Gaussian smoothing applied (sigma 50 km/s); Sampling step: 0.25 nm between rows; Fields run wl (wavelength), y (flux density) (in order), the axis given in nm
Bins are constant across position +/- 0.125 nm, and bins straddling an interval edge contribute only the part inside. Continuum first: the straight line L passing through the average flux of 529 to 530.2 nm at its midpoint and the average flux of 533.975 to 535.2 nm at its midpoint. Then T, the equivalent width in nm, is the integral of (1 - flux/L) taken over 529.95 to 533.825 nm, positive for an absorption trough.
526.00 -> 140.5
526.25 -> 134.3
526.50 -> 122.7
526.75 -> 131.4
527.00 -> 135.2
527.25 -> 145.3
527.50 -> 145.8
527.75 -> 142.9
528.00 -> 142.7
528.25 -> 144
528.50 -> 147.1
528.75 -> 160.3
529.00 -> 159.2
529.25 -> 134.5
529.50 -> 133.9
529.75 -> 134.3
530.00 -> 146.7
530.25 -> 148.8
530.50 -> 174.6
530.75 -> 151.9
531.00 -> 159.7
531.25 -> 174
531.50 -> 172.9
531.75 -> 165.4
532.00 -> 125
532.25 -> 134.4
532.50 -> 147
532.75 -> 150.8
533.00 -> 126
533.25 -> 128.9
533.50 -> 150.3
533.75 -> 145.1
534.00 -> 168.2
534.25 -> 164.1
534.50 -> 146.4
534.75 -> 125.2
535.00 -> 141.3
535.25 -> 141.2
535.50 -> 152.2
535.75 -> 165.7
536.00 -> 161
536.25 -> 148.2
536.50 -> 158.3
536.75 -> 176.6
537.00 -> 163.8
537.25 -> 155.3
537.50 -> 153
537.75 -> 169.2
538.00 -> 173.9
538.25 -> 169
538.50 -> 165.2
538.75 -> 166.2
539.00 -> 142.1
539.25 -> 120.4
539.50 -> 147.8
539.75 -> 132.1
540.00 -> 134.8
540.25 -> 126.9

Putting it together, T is -0.19 nm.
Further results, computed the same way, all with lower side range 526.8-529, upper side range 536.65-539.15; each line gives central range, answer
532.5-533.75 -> 0.12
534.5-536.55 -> 0.13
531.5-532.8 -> 0.05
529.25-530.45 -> 0.05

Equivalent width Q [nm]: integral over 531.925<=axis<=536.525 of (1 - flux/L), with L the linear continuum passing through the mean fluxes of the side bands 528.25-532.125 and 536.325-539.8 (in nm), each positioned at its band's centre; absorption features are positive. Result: 0.25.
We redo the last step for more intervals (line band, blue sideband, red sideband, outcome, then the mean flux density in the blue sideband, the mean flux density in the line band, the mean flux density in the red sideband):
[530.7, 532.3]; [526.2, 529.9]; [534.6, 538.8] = -0.089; 141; 156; 158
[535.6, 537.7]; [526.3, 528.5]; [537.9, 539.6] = -0.119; 139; 160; 155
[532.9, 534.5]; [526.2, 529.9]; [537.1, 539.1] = 0.058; 141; 147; 162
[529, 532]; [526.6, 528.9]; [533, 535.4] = -0.188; 144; 153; 145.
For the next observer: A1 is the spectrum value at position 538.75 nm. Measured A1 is 166.2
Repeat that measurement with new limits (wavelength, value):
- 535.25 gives 141.2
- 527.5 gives 145.8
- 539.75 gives 132.1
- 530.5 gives 174.6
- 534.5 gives 146.4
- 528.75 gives 160.3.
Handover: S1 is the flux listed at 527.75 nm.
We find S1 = 142.9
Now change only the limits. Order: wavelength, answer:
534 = 168.2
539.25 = 120.4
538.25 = 169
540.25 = 126.9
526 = 140.5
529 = 159.2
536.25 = 148.2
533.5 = 150.3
